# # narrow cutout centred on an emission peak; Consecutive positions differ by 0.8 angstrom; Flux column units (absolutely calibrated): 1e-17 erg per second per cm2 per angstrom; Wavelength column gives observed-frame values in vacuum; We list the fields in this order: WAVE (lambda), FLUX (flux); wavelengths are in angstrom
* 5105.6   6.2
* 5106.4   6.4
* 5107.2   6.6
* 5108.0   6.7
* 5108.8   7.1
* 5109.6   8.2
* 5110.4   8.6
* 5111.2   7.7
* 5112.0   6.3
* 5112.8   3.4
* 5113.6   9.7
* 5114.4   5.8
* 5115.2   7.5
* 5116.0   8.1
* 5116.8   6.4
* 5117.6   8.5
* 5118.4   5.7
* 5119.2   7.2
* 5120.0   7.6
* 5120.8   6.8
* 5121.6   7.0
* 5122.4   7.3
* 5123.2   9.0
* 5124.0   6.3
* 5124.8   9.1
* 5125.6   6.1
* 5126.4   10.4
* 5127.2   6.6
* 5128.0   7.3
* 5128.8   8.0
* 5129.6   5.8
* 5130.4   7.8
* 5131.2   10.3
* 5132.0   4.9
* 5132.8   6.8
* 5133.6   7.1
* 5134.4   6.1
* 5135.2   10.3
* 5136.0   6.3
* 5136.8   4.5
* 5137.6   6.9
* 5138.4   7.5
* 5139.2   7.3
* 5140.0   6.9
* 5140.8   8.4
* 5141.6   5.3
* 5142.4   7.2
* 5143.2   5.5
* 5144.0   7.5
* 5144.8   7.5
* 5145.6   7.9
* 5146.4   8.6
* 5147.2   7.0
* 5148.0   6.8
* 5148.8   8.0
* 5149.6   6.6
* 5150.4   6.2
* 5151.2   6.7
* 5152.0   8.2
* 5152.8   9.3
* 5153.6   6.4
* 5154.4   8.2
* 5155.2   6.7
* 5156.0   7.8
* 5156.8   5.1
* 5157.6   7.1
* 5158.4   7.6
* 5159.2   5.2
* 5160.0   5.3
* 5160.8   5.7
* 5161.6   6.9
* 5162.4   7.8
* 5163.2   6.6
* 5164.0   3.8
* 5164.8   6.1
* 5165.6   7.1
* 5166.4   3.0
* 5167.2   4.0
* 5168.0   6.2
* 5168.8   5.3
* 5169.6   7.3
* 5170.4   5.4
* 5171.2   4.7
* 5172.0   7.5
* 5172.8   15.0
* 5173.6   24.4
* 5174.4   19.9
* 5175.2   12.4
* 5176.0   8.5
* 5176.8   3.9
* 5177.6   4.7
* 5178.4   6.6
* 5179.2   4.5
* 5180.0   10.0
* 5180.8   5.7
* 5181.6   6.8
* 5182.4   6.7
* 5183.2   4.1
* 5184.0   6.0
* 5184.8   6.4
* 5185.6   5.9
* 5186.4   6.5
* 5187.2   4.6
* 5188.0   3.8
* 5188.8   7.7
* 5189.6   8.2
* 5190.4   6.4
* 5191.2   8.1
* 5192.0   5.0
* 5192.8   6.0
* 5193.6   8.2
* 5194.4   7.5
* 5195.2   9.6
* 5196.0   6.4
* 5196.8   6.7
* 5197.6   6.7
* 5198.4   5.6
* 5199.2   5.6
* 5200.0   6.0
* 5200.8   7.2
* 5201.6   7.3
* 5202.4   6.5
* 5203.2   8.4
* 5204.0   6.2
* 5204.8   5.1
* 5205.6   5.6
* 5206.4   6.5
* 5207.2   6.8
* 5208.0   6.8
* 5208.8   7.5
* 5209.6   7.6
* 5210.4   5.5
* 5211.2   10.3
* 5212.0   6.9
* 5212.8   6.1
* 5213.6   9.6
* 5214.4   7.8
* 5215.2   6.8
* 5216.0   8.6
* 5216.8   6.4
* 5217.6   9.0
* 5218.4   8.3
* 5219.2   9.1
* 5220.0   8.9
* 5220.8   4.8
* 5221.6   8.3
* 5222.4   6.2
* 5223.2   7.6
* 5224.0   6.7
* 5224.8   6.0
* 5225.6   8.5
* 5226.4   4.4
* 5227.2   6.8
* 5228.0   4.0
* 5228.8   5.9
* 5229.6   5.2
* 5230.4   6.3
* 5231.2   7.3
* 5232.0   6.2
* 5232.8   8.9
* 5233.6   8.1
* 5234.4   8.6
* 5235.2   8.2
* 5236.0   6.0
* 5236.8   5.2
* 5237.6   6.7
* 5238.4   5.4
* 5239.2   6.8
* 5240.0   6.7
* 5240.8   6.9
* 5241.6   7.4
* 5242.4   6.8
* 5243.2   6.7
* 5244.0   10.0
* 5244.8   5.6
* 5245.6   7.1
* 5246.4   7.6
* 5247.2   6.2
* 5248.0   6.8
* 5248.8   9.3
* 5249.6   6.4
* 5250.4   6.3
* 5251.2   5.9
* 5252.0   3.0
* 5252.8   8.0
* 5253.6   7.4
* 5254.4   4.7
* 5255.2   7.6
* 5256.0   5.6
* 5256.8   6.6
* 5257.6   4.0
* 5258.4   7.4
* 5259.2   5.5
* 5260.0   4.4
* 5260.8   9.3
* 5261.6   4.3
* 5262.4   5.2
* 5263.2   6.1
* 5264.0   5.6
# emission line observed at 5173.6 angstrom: H-beta 4861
